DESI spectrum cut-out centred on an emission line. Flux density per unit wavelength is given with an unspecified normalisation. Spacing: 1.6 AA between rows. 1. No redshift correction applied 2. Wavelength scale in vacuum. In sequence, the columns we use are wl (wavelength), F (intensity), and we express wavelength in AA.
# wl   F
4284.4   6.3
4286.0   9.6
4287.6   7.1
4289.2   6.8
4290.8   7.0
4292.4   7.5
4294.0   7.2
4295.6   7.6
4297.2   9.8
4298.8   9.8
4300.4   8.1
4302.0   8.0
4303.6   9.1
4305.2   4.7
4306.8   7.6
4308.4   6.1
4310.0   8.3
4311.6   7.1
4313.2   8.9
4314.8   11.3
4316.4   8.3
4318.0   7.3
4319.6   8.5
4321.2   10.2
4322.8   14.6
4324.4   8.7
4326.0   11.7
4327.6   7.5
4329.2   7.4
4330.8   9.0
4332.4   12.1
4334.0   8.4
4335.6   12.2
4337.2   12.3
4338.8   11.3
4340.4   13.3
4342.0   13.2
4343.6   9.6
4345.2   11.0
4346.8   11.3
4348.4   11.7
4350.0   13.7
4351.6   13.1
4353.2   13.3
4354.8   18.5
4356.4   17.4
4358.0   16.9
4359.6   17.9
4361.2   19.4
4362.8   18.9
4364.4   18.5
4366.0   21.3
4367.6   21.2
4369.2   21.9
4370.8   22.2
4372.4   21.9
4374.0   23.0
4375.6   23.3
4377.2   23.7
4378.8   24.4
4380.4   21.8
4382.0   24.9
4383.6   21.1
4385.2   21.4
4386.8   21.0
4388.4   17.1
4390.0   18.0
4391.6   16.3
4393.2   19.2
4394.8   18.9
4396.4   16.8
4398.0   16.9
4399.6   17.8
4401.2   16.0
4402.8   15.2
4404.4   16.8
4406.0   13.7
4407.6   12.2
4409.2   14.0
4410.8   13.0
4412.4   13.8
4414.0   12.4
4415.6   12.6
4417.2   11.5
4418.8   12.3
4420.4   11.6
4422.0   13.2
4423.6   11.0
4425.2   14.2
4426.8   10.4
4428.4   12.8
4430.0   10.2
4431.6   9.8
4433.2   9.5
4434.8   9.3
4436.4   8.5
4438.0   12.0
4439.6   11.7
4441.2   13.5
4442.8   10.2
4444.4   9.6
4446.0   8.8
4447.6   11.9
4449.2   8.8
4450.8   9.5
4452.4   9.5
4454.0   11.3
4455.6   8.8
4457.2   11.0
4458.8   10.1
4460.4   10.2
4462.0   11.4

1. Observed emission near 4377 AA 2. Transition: C IV 1549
